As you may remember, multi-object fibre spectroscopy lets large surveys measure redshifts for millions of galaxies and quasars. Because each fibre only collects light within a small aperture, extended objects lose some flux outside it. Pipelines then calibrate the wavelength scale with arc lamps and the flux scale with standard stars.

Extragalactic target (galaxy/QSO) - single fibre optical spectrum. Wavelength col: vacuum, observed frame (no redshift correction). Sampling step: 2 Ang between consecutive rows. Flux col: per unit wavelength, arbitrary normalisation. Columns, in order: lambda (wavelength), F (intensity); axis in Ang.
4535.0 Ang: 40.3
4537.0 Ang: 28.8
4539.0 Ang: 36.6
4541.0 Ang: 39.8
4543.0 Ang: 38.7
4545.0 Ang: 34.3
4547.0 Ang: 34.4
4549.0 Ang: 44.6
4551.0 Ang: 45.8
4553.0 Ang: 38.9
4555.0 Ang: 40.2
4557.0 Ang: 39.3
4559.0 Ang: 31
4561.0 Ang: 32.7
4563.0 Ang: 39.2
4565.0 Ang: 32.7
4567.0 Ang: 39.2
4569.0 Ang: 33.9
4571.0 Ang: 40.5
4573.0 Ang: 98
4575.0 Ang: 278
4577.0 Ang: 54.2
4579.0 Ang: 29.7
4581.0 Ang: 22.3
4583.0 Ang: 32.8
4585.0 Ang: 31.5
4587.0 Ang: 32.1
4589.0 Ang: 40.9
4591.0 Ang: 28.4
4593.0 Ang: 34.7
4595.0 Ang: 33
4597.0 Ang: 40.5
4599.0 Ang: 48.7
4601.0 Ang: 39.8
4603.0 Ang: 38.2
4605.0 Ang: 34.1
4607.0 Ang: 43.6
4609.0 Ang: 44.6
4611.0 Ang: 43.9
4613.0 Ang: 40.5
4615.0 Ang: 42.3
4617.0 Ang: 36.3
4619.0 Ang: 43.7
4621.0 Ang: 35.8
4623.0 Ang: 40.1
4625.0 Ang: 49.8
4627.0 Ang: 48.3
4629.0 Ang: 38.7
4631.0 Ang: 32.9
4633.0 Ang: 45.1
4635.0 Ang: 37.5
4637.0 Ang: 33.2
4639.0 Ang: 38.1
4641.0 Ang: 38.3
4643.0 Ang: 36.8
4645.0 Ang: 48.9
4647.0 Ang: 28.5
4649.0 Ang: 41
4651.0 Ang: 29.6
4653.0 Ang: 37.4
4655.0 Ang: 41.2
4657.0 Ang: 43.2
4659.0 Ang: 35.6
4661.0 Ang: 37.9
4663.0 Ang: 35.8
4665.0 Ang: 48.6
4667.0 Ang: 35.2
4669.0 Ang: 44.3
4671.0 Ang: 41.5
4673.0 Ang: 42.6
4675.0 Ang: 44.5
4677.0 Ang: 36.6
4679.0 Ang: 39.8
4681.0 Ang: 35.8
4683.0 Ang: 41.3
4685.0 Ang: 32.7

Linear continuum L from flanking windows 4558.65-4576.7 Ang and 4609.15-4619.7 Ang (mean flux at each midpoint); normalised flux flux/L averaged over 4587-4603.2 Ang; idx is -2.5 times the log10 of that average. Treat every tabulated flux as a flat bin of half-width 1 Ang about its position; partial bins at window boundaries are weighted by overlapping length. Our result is 0.37 mag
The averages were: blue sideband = 70.3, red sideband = 41.5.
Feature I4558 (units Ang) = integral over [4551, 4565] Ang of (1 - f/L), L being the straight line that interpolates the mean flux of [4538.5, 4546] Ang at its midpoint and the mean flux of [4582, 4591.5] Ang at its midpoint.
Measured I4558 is -0.5 Ang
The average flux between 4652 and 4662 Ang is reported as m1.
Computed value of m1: 39.1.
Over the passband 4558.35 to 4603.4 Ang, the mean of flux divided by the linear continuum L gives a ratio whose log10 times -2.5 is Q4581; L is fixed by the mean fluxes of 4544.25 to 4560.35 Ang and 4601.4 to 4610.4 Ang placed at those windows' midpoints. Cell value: -0.25 mag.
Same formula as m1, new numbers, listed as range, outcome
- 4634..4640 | 36.3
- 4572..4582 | 96.4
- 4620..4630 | 42.5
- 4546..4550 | 39.5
